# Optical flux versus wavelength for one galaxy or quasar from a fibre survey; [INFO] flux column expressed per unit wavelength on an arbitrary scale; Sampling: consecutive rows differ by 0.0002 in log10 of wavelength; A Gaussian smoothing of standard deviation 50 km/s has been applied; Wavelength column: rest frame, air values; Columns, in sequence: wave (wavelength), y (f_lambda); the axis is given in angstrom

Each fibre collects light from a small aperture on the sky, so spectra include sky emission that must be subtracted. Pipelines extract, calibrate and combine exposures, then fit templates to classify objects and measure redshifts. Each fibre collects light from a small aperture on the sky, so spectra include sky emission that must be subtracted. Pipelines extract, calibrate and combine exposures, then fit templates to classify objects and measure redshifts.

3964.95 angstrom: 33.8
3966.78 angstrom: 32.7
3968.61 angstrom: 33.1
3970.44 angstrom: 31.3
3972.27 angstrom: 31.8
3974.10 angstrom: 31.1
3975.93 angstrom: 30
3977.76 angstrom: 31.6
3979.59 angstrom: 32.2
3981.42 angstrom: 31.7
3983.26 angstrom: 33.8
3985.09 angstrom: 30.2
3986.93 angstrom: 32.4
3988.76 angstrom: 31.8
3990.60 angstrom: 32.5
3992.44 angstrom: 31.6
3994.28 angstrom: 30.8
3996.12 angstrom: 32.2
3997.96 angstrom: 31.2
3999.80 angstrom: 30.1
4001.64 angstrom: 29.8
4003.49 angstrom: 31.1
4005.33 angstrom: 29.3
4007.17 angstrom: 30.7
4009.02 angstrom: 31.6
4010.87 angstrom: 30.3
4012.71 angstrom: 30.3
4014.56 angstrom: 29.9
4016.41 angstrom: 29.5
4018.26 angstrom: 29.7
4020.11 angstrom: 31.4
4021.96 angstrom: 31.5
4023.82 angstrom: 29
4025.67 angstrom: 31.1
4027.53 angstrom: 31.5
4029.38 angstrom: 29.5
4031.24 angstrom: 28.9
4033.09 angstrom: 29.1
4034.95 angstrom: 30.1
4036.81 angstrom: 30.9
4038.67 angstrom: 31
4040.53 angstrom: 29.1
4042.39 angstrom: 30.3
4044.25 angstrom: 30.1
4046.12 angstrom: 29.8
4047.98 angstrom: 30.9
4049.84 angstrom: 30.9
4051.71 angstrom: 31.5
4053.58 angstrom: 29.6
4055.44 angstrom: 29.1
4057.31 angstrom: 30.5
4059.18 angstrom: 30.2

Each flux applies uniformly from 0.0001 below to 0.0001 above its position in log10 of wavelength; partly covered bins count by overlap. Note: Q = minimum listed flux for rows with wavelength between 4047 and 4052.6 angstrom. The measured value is 30.9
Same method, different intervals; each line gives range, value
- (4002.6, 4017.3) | 29.3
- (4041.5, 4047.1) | 29.8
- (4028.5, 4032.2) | 28.9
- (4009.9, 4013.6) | 30.3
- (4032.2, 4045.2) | 29.1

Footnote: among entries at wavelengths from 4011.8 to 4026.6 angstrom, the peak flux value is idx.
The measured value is 31.5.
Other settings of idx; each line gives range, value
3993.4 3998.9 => 32.2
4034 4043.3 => 31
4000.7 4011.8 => 31.6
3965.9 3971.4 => 33.1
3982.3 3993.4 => 33.8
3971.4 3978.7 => 31.8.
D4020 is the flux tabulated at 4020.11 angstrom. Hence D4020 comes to 31.4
